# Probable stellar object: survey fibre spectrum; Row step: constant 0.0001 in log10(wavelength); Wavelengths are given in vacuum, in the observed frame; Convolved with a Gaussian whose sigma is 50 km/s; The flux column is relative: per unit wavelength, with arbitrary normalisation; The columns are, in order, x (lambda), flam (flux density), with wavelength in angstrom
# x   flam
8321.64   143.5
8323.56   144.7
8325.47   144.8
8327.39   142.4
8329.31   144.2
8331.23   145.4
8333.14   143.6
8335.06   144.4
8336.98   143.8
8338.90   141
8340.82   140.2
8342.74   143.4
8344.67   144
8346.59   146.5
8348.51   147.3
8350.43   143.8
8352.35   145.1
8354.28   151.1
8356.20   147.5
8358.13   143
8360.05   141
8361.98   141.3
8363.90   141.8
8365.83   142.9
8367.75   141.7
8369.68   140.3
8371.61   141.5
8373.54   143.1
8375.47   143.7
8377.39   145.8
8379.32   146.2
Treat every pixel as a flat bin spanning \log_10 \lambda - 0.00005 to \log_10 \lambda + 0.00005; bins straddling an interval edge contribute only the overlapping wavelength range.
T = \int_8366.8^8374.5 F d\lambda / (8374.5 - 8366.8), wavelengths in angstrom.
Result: 142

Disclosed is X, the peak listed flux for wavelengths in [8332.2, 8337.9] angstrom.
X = 144.4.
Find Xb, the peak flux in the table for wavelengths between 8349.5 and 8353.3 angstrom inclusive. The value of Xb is 145.1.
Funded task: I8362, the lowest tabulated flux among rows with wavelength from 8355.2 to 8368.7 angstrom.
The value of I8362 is 141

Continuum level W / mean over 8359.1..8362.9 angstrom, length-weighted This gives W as 141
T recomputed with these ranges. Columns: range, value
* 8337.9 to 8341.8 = 141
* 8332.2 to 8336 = 144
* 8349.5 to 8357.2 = 147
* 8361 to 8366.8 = 142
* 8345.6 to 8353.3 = 146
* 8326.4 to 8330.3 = 143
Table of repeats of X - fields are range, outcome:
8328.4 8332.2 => 145.4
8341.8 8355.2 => 151.1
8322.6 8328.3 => 144.8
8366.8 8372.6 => 141.7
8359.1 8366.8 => 142.9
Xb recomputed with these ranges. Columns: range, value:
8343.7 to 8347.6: 146.5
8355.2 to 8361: 147.5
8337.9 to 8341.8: 141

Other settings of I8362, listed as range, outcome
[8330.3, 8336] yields 143.6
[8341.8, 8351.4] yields 143.4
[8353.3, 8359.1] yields 143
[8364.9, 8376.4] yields 140.3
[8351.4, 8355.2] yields 145.1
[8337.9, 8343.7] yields 140.2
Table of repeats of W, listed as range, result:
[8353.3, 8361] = 146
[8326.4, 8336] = 144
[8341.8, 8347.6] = 145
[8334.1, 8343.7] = 143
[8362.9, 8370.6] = 142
